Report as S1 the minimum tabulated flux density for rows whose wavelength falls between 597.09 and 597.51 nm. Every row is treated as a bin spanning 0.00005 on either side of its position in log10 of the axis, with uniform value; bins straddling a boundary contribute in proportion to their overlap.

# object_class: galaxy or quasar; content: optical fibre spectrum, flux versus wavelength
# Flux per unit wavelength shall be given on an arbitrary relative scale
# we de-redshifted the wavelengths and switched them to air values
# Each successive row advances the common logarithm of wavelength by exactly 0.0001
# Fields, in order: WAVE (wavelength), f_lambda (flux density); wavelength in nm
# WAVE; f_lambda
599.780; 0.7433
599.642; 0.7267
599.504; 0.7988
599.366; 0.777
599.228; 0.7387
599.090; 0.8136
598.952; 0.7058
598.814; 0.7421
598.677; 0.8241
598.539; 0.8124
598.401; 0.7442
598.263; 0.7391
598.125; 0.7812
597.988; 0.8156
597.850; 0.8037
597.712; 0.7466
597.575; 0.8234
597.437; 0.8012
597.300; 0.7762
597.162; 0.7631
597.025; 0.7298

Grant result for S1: 0.7631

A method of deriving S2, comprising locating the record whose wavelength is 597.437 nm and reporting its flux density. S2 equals 0.8012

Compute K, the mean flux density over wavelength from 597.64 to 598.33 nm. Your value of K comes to 0.778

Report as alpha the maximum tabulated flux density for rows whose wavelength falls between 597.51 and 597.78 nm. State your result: 0.8234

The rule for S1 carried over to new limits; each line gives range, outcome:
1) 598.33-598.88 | 0.7421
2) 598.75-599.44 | 0.7058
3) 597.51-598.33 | 0.7391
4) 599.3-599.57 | 0.777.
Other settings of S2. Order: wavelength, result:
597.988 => 0.8156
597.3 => 0.7762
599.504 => 0.7988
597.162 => 0.7631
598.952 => 0.7058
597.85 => 0.8037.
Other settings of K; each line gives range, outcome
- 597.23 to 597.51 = 0.788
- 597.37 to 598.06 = 0.798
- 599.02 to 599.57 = 0.782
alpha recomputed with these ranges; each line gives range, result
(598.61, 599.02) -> 0.8241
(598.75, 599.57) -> 0.8136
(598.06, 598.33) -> 0.7812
